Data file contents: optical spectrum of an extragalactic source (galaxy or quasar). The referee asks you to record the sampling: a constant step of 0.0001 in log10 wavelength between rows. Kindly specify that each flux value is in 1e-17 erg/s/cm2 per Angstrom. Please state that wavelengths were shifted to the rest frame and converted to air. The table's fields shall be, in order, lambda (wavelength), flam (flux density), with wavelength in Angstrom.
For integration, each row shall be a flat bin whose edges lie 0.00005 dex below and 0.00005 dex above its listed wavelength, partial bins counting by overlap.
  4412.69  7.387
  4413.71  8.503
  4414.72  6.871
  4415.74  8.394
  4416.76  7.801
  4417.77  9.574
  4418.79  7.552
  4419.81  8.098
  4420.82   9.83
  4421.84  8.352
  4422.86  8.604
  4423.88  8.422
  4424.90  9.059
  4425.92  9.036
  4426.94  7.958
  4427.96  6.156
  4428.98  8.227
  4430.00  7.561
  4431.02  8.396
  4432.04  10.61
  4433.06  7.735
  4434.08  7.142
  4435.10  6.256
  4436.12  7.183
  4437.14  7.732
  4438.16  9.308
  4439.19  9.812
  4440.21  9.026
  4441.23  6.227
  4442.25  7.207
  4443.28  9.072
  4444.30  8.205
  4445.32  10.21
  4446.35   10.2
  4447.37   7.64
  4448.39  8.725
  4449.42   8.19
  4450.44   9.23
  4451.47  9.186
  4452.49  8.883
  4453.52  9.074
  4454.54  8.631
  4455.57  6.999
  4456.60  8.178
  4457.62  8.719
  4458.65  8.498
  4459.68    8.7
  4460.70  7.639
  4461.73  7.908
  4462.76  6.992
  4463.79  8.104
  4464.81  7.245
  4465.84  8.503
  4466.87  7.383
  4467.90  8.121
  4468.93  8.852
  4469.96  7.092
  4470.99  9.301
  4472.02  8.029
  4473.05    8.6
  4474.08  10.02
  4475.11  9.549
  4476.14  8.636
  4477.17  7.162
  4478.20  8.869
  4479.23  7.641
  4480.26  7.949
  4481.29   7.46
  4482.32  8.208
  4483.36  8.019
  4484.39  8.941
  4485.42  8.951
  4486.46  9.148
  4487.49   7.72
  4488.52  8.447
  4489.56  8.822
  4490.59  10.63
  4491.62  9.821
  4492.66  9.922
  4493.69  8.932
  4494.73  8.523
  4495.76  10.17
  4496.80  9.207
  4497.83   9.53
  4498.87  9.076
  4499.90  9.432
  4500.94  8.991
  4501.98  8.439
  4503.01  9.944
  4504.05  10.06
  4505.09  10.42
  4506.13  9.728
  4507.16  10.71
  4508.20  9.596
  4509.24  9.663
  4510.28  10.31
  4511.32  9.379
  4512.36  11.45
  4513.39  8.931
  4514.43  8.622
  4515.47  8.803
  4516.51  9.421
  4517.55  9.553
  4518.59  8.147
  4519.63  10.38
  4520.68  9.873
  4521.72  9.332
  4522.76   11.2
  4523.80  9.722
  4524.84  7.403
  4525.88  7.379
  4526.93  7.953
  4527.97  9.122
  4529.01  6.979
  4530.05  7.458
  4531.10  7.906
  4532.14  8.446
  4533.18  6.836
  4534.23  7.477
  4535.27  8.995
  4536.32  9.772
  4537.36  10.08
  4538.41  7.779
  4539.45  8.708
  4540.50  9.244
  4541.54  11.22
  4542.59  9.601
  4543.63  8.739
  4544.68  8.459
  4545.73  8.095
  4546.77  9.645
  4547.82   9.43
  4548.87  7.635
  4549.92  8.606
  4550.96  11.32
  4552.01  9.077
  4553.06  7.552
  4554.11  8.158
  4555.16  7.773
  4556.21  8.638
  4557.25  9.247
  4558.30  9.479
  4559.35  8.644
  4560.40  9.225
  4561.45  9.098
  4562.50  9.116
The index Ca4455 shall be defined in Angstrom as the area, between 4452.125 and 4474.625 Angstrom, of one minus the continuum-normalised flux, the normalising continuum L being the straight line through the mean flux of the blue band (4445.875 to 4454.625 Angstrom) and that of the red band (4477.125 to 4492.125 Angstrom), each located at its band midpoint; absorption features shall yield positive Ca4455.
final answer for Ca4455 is 1.3 Angstrom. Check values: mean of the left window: 8.88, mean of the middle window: 8.24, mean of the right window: 8.56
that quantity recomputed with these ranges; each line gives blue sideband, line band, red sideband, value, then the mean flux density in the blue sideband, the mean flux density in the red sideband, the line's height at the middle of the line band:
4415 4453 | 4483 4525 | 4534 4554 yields -3.0 Angstrom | 8.39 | 9.03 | 8.8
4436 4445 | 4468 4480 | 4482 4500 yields 0.4 Angstrom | 8.29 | 9.09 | 8.82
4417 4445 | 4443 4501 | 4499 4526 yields 1.7 Angstrom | 8.25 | 9.52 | 8.89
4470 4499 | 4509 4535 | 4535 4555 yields 0.2 Angstrom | 8.8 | 9.03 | 8.95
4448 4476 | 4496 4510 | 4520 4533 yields -1.9 Angstrom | 8.38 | 8.54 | 8.48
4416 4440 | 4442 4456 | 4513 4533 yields -0.5 Angstrom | 8.29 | 8.73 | 8.39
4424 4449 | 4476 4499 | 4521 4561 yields -0.7 Angstrom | 8.28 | 8.75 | 8.51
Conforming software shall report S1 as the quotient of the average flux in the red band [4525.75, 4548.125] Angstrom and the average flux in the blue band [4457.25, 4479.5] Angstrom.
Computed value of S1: 1.0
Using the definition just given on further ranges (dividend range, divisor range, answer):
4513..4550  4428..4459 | 1.05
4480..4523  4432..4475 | 1.12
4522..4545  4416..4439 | 1.05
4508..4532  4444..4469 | 1.08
